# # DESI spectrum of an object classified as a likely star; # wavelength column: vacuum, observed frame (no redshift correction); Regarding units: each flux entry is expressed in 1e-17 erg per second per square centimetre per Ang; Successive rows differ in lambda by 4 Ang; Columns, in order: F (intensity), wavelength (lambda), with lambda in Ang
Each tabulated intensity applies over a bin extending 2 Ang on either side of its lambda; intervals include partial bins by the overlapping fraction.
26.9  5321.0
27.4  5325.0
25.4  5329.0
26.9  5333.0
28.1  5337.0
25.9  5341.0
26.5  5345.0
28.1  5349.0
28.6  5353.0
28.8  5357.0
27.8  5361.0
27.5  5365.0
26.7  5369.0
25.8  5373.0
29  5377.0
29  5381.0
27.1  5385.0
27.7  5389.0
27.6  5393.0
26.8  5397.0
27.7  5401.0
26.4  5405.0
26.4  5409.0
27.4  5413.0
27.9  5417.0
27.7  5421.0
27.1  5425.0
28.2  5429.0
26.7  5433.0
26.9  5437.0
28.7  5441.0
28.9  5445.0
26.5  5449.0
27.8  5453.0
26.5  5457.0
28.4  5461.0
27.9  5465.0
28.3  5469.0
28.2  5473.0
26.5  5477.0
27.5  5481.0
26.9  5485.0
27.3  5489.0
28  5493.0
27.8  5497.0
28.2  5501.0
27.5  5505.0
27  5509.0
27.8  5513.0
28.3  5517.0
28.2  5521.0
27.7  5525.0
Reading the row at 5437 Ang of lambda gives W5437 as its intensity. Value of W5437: 26.9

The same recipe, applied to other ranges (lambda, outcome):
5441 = 28.7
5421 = 27.7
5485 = 26.9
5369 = 26.7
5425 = 27.1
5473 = 28.2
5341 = 25.9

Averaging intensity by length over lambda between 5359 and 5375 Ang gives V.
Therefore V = 26.9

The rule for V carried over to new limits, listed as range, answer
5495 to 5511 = 27.6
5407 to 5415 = 26.9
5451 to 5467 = 27.6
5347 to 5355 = 28.4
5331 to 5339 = 27.5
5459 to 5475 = 28.2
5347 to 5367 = 28.2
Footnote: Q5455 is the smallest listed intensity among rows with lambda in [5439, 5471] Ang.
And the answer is 26.5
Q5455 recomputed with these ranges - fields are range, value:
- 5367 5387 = 25.8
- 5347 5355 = 28.1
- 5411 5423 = 27.4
